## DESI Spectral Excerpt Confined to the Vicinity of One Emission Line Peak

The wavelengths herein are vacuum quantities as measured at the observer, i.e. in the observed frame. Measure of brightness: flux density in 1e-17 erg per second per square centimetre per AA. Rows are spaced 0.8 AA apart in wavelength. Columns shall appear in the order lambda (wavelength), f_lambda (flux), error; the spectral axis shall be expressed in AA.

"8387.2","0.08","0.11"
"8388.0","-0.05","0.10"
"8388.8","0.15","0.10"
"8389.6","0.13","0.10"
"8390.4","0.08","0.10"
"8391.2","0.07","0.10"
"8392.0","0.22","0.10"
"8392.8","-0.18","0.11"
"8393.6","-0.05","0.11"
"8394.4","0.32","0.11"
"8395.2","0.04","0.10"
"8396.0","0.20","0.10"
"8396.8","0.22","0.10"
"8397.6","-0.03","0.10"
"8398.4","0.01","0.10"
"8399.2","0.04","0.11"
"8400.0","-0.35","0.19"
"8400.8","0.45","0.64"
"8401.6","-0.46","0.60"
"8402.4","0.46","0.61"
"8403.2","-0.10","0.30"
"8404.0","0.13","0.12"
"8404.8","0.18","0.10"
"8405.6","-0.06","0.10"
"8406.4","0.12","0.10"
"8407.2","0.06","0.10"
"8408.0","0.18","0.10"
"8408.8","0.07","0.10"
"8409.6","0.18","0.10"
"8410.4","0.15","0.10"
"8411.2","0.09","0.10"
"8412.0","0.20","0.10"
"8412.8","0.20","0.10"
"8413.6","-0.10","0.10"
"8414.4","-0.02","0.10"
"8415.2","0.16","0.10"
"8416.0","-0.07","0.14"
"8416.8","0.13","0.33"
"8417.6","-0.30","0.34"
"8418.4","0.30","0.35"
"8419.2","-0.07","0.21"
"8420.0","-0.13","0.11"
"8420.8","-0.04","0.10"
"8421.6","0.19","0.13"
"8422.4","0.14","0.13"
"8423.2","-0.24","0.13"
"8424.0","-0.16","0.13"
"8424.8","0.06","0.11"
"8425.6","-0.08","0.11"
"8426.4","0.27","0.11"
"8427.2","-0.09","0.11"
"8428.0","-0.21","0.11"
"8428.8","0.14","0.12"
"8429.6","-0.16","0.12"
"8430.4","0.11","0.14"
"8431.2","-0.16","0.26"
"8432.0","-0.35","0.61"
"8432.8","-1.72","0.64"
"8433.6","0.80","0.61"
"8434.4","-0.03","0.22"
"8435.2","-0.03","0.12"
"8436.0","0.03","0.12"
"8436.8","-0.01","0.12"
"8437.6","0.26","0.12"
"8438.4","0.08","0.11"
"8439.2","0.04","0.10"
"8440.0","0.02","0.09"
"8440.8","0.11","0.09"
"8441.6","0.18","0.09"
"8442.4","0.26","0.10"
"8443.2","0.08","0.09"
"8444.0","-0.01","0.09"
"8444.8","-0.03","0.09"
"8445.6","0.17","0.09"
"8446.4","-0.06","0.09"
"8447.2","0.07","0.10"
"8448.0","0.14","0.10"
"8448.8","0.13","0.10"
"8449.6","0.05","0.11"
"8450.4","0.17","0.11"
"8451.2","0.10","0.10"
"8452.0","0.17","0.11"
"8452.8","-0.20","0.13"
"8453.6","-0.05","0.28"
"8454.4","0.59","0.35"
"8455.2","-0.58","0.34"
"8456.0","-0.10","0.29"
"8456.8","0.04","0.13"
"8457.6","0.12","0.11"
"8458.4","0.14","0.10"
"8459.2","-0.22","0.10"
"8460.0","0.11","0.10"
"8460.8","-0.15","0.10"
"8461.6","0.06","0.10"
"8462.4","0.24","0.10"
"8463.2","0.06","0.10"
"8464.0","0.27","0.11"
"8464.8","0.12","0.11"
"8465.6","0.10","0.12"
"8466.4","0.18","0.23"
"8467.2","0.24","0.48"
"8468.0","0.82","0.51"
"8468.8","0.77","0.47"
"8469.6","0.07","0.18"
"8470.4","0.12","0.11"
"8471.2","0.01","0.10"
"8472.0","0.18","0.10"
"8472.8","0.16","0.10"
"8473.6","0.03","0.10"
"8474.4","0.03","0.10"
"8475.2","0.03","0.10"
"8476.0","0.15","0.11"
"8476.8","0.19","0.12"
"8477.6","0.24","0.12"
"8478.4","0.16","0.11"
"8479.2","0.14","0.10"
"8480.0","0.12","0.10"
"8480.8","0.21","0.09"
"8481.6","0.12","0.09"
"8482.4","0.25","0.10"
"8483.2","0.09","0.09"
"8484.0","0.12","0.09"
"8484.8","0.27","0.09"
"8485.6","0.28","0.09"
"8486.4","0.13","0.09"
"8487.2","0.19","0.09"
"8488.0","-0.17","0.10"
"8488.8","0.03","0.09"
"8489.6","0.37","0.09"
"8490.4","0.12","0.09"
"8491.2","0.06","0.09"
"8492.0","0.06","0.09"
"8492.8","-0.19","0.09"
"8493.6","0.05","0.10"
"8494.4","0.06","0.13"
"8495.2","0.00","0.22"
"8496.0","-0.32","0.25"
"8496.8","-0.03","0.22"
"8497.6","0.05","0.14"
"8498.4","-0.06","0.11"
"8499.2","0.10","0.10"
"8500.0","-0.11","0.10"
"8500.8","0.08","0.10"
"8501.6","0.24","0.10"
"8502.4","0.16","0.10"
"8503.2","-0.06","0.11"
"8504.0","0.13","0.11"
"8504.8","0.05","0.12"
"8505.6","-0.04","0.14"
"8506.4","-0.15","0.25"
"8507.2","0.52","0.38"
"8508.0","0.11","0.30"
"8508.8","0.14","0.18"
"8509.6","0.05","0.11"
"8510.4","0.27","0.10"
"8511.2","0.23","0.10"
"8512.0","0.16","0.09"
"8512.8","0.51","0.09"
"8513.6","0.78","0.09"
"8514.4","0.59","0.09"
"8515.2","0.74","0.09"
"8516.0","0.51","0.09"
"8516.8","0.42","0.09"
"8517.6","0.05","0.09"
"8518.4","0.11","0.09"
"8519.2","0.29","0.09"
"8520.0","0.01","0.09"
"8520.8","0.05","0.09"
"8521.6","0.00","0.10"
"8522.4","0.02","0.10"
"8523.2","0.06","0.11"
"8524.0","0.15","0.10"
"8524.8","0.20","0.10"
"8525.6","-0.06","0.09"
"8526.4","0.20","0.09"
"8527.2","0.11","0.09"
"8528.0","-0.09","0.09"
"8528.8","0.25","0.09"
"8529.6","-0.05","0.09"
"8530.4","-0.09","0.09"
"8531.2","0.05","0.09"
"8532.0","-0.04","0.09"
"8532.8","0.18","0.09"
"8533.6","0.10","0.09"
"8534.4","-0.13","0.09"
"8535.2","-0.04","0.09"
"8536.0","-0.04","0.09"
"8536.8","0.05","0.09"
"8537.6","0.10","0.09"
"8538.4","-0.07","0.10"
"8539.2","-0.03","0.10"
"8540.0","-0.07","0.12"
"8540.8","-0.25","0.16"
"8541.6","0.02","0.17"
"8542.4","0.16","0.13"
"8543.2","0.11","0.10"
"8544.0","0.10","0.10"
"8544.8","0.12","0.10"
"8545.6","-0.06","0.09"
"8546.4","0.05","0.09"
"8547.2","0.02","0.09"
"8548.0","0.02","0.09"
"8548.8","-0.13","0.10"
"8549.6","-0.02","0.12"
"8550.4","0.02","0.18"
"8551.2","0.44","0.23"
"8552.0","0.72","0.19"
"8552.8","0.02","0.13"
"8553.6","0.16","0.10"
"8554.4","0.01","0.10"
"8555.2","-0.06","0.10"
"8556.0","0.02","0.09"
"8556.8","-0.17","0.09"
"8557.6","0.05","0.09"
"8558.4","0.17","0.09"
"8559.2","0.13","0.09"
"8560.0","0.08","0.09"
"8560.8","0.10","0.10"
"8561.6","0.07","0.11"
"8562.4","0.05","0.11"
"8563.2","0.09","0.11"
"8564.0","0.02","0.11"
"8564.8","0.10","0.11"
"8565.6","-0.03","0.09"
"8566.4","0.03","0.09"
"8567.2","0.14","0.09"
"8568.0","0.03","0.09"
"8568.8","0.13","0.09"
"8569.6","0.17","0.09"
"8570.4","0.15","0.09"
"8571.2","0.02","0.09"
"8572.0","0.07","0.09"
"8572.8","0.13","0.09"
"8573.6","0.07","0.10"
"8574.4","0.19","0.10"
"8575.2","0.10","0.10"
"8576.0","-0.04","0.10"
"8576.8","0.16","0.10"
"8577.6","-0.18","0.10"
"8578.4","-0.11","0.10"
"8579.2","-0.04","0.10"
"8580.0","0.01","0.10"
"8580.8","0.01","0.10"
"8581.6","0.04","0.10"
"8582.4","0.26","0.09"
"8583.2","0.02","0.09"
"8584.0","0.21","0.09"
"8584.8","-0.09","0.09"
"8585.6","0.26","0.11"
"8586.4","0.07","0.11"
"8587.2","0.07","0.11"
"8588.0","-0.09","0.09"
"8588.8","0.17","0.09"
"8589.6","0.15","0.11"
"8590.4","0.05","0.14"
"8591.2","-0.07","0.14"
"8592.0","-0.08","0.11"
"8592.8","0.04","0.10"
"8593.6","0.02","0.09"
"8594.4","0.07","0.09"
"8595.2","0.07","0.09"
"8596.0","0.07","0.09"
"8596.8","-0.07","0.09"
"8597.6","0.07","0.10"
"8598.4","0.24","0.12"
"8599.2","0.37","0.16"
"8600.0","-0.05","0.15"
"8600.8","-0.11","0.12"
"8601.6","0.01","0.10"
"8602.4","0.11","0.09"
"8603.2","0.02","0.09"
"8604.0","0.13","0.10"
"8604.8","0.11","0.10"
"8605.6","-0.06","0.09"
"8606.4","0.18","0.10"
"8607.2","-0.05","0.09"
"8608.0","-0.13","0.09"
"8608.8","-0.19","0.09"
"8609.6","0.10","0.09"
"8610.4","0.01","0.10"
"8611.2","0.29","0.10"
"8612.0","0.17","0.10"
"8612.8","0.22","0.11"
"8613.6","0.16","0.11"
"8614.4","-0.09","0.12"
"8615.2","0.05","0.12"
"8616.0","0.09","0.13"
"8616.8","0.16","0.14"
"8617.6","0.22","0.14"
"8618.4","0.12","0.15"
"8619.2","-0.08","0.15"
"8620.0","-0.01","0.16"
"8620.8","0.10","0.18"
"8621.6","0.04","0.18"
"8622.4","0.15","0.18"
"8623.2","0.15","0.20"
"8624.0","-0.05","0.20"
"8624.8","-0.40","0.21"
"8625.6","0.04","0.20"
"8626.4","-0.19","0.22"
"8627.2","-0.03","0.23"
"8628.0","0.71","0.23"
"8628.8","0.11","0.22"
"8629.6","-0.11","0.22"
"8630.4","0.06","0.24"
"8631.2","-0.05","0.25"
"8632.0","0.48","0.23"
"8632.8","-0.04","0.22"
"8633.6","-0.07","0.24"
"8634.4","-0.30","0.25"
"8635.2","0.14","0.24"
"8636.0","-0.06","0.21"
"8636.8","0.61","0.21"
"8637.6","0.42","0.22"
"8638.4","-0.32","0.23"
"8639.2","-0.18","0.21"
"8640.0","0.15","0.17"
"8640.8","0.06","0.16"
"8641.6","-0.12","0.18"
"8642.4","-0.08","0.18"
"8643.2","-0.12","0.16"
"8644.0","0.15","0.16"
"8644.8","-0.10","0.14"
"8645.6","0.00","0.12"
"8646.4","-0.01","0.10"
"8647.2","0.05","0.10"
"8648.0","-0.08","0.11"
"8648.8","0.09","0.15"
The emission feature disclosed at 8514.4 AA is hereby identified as Hgamma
